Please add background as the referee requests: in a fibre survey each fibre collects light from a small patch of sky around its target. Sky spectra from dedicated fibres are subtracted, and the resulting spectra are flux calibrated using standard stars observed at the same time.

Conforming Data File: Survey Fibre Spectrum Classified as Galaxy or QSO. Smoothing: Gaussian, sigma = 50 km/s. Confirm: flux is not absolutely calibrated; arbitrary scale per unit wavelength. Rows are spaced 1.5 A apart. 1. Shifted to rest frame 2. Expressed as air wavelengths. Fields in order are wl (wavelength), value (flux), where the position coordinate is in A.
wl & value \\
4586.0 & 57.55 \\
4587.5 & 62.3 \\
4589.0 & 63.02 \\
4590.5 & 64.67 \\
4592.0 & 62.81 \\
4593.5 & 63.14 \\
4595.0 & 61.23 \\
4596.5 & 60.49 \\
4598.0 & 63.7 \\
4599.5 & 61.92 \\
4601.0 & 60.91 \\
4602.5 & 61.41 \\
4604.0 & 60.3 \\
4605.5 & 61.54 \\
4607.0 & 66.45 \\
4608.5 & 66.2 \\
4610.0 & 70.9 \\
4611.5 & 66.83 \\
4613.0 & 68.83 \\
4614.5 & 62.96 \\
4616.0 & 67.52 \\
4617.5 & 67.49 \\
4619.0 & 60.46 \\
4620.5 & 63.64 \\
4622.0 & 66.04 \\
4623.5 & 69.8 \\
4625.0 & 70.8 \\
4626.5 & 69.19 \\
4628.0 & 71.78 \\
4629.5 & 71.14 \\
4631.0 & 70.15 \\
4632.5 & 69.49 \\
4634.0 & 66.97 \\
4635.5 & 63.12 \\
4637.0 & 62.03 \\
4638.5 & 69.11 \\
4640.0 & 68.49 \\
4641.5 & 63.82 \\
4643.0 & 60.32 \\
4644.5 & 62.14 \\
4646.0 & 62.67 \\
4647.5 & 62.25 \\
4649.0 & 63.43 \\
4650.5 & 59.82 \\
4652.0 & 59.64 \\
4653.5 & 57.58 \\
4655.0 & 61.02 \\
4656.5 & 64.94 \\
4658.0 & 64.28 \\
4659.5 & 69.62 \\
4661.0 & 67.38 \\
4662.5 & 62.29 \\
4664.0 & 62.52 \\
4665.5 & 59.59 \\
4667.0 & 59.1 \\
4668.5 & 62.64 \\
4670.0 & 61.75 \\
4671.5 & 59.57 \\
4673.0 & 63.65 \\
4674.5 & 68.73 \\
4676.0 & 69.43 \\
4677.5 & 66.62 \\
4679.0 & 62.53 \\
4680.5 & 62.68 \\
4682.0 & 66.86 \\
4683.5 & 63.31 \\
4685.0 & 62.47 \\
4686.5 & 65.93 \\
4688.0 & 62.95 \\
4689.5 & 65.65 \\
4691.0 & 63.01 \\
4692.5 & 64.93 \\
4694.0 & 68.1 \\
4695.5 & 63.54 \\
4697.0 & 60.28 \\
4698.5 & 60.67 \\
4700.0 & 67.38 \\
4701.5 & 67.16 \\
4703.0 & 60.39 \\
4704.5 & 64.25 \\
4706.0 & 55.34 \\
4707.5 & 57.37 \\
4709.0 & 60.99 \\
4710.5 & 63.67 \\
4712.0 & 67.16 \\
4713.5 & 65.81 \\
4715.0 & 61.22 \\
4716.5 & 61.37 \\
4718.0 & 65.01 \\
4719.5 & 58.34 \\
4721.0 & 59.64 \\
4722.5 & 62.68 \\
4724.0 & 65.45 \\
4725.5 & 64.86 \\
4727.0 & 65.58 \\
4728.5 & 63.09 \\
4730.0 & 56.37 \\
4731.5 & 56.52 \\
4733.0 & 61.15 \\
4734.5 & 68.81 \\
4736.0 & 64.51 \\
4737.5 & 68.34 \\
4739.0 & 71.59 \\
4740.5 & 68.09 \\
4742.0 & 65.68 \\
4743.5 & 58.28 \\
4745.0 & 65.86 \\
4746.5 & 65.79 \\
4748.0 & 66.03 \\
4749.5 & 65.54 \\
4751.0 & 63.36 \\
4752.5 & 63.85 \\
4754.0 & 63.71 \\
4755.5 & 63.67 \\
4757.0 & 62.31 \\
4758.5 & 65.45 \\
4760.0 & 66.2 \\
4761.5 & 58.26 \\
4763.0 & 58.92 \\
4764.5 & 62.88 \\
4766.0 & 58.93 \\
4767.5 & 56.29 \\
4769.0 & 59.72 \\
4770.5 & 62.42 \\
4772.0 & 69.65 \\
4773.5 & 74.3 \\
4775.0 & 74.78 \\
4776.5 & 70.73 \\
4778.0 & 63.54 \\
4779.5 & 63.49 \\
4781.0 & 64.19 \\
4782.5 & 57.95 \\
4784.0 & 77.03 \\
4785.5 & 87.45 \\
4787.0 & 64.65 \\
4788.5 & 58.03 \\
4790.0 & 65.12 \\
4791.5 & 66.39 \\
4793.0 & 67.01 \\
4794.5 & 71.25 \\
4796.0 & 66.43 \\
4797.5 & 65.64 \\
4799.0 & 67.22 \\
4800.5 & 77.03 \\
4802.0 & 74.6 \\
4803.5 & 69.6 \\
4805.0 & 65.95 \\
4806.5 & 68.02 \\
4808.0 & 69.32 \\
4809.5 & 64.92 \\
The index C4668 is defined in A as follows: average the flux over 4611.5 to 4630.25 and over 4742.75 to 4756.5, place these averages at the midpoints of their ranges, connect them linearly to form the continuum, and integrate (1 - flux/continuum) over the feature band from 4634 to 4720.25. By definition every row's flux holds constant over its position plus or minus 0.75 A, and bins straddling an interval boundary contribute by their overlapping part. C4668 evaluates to 3.44 A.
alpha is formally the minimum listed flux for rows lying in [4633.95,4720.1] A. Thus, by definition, 55.34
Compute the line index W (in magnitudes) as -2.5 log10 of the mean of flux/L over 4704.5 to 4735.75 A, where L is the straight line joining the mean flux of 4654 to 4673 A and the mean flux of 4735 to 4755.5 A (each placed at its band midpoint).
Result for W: 0.043 mag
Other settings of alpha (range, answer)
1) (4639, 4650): 60.32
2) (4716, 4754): 56.37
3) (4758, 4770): 56.29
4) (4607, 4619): 60.46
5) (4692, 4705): 60.28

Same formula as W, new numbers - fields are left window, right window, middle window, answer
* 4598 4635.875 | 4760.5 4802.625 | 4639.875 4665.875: 0.06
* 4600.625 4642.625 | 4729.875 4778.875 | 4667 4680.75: 0.03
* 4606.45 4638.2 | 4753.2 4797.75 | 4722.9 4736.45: 0.05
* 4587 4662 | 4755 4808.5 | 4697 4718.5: 0.05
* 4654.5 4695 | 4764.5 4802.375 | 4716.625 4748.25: 0.03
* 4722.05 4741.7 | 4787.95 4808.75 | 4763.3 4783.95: 0.03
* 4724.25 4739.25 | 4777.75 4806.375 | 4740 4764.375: 0.03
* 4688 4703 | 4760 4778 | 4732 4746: -0.02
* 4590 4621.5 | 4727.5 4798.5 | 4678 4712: 0.02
